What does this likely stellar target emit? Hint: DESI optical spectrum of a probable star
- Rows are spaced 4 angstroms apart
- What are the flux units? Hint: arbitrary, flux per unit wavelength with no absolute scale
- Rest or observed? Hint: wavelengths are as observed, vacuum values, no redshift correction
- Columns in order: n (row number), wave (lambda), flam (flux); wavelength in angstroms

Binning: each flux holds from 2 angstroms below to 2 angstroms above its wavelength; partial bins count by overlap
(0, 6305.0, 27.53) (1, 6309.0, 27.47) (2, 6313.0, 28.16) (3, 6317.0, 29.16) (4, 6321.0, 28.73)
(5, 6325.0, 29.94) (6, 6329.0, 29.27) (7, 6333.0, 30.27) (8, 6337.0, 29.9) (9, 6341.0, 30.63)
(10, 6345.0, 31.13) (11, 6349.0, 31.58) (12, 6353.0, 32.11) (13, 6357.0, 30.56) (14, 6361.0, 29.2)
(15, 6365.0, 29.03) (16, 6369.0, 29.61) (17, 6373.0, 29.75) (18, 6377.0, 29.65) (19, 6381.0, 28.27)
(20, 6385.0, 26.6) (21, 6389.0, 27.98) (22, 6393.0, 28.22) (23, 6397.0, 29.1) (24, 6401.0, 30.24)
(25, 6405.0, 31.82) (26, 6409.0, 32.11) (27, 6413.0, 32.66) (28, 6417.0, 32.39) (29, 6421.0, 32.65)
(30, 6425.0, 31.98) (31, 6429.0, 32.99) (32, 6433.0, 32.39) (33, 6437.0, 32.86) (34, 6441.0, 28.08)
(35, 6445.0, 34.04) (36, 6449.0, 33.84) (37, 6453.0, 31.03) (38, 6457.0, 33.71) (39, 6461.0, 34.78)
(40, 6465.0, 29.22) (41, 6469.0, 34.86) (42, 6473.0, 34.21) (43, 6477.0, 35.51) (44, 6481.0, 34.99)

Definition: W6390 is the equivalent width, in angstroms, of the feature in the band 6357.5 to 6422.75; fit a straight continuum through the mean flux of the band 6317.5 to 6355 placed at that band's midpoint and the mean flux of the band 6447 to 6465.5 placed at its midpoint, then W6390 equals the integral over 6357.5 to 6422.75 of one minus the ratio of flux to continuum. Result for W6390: 3.1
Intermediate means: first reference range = 30.3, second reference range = 32.8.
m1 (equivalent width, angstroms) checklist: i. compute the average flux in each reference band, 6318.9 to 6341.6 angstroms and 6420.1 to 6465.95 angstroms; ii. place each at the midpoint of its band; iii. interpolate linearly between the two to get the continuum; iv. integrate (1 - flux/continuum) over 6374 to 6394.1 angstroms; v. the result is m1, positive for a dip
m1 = 1.79 angstroms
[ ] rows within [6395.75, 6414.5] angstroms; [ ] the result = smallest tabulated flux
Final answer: 29.1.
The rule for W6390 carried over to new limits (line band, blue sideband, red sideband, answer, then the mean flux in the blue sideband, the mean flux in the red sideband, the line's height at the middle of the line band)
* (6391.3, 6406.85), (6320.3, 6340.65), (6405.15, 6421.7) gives 1.0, 29.8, 32.4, 31.9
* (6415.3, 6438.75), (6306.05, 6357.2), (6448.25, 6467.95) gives -0.5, 29.8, 32.5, 31.9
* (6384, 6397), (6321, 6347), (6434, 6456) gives 1.3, 30.1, 32.1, 31.1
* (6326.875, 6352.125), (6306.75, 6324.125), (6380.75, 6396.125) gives -2.0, 28.5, 27.8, 28.3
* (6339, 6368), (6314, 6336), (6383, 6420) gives -0.8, 29.4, 30.2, 29.7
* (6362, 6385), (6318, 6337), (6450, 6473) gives 1.3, 29.6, 32.9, 30.7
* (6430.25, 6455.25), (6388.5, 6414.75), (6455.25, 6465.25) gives 0.2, 30.4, 33.1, 32.3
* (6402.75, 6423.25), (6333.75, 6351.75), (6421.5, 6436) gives -0.1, 30.8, 32.5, 32.2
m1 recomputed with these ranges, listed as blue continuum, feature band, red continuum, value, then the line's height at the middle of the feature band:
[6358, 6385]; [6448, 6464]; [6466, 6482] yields 0.3 angstroms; 33.6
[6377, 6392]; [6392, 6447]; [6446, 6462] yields -1.8 angstroms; 30.6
